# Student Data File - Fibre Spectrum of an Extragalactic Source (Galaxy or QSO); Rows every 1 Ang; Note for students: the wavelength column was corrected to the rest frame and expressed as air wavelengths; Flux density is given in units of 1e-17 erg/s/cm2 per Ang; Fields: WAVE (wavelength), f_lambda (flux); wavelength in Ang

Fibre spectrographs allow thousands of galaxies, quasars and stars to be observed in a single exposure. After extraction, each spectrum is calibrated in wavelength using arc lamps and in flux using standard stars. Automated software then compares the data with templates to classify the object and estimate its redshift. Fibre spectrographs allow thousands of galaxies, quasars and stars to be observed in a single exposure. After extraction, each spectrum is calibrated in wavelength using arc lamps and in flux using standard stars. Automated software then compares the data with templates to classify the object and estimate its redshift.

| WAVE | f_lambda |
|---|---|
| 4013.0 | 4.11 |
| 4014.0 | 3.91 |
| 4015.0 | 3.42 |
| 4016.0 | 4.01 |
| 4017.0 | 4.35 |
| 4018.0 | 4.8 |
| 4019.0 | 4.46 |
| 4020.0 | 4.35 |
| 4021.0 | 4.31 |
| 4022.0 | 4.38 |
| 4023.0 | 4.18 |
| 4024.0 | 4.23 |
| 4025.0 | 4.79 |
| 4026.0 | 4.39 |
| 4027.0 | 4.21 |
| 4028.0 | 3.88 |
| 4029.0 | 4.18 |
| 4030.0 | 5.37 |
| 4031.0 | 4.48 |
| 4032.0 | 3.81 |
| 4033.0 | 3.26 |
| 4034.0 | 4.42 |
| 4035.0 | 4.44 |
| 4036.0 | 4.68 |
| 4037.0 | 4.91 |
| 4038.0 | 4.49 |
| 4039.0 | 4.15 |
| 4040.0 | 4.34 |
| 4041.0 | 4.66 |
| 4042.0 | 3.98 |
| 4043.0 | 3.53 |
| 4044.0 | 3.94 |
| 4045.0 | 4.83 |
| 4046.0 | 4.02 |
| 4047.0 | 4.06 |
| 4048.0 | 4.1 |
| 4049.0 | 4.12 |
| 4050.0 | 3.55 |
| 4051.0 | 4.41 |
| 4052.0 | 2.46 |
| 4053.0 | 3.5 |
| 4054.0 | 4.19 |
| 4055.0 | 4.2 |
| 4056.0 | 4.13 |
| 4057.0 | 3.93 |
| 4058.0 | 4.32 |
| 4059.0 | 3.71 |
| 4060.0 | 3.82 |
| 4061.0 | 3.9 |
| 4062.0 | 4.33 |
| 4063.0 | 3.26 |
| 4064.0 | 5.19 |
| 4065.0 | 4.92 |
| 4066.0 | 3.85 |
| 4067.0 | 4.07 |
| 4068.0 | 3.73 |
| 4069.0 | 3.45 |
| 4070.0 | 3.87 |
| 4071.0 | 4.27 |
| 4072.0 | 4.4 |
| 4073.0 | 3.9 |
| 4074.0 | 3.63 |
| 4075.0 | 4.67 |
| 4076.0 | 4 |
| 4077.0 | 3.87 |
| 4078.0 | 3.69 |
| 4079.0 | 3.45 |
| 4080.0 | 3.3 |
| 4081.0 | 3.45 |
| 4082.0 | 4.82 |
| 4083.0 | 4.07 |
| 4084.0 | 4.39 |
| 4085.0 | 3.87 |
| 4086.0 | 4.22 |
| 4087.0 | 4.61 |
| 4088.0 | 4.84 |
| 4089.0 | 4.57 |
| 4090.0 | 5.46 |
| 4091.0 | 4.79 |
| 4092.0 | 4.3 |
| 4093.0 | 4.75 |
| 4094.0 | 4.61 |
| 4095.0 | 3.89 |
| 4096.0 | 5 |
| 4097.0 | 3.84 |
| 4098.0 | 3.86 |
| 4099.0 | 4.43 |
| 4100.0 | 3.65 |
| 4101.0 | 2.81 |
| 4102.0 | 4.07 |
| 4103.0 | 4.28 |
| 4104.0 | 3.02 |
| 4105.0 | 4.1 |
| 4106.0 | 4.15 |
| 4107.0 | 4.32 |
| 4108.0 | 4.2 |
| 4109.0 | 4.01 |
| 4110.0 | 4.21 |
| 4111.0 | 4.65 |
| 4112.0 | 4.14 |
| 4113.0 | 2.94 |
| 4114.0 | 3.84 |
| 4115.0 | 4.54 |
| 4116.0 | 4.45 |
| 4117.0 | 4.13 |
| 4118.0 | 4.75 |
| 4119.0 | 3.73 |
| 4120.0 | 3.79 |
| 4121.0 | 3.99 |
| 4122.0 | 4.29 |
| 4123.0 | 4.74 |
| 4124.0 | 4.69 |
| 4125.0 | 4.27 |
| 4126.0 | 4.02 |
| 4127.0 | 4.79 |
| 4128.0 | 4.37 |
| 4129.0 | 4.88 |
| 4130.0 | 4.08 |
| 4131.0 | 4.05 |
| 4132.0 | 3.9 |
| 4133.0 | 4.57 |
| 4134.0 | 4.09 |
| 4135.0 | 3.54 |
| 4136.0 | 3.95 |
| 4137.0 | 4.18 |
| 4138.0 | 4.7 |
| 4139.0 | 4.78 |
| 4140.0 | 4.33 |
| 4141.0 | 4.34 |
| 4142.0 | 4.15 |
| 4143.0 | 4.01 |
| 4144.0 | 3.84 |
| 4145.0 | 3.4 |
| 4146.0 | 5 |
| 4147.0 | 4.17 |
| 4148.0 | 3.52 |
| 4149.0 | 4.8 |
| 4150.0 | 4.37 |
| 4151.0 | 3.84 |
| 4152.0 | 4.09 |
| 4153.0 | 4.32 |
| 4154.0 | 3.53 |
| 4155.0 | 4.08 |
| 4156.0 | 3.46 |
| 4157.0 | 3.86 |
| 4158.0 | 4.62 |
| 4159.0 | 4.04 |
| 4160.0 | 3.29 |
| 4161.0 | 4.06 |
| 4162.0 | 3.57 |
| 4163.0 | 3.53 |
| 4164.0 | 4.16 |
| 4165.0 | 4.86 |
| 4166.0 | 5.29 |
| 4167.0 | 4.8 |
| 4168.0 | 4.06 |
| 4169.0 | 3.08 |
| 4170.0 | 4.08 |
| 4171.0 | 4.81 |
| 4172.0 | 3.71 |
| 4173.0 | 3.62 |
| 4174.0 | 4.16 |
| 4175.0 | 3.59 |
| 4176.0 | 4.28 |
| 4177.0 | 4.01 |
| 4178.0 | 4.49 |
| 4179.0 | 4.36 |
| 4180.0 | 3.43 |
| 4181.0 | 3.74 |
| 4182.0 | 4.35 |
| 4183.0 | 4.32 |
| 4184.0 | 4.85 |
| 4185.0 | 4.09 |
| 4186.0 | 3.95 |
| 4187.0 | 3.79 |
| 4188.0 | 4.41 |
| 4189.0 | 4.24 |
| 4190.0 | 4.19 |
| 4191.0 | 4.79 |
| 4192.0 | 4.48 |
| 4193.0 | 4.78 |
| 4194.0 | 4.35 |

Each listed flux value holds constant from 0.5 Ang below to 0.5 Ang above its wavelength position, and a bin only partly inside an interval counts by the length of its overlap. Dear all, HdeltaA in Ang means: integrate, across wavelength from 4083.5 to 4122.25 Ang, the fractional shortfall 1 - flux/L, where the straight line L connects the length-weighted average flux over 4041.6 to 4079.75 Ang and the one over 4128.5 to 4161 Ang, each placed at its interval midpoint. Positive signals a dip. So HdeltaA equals -1.4 Ang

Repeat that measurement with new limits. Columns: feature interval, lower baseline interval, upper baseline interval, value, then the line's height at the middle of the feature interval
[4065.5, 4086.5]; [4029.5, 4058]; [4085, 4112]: 1.3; 4.2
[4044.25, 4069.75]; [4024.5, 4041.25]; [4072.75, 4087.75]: 1.2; 4.19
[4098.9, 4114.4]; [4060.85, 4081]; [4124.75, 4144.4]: 0.8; 4.13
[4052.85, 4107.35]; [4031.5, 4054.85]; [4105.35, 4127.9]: 0.5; 4.15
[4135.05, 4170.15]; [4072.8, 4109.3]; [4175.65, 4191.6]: 0.6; 4.18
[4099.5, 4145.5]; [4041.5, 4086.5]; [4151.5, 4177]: -1.2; 4.02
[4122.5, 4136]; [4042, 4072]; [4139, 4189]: -0.8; 4.07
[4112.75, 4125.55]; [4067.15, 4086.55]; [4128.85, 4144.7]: -0.2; 4.12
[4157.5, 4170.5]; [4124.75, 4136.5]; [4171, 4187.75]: 0.0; 4.12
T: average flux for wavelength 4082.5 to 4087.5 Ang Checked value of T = 4.23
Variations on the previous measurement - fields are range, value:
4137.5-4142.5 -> 4.46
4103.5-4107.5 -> 3.9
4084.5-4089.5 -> 4.42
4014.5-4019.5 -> 4.21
